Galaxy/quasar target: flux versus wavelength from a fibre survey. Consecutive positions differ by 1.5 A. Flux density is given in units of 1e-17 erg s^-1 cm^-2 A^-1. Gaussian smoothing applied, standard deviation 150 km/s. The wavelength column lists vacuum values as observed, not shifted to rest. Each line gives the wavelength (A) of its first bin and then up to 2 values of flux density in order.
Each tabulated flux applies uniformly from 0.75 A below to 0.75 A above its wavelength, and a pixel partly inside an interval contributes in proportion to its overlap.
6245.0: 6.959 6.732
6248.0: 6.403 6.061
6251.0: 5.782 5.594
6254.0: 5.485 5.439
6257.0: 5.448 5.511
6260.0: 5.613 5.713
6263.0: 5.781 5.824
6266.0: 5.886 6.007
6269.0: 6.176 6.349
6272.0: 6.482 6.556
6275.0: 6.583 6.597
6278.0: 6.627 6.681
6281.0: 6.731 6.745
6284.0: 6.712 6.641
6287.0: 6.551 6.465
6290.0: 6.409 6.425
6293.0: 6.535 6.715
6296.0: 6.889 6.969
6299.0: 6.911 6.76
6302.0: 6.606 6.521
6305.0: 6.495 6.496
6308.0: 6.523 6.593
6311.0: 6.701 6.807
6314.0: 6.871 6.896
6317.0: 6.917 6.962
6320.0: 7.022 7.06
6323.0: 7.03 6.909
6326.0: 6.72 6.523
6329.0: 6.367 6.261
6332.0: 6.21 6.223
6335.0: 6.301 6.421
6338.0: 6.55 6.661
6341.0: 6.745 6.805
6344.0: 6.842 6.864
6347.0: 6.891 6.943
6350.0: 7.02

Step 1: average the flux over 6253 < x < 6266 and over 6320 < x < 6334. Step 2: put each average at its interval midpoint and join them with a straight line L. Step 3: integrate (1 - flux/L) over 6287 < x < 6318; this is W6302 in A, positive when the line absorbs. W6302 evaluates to -2.1 A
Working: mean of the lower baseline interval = 5.62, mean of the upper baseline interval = 6.62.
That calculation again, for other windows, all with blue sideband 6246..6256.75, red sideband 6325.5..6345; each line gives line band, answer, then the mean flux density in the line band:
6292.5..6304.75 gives -1.0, 6.73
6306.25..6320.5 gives -1.0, 6.78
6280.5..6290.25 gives -0.8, 6.61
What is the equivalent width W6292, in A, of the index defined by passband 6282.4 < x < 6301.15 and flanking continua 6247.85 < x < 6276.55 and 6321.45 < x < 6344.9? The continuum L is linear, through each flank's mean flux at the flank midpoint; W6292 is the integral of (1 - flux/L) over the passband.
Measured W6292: -1.4 A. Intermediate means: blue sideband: 5.94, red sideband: 6.59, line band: 6.67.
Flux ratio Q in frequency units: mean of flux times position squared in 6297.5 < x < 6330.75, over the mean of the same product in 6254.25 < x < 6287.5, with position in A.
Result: 1.10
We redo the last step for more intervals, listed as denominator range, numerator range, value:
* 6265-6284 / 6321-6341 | 1.03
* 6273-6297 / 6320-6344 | 1.01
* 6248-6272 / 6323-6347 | 1.16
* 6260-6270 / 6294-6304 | 1.16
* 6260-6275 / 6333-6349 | 1.12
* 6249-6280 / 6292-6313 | 1.13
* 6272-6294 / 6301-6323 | 1.04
